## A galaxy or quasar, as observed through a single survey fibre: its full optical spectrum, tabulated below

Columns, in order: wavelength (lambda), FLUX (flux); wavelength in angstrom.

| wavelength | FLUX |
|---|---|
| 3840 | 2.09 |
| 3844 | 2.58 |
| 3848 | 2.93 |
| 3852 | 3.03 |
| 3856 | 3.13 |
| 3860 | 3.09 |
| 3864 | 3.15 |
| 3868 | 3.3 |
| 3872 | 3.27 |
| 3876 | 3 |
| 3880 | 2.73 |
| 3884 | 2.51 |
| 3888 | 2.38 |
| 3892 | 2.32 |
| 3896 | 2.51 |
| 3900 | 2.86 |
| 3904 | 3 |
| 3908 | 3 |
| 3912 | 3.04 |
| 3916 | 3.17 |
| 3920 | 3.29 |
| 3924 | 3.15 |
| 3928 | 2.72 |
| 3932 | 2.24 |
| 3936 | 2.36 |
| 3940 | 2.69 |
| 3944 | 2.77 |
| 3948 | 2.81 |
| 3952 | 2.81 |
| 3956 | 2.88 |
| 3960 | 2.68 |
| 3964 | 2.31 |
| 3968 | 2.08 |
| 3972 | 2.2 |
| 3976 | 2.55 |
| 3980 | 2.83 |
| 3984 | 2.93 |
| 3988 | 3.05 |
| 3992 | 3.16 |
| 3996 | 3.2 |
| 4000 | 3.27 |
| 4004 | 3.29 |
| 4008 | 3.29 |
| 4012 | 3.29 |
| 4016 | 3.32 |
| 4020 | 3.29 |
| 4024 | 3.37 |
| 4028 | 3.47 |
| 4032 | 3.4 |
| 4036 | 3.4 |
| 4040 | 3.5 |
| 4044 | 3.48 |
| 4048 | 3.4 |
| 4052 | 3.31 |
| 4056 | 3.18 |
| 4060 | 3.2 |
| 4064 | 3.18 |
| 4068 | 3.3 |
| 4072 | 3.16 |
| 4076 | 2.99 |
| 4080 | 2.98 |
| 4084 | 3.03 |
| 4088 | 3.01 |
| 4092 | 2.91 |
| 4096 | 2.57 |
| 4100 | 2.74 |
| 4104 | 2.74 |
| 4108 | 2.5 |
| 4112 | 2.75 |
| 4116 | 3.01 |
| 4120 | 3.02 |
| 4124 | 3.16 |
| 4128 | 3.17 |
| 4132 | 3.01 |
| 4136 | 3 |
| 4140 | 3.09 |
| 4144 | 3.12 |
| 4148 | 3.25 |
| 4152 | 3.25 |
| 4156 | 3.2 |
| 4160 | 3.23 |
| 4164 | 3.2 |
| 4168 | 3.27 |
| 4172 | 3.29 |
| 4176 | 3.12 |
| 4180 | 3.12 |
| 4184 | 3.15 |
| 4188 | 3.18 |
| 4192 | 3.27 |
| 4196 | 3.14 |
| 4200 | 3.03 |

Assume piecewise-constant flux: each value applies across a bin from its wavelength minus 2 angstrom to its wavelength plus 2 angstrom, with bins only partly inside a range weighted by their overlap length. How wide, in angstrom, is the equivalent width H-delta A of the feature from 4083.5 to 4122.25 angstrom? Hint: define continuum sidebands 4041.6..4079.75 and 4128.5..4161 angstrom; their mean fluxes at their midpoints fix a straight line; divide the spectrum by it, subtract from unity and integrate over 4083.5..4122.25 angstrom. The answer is 4.4 angstrom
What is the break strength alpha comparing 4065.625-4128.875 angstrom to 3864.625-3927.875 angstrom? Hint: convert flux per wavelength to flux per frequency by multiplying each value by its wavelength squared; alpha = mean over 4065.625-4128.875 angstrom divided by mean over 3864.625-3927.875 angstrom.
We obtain 1.1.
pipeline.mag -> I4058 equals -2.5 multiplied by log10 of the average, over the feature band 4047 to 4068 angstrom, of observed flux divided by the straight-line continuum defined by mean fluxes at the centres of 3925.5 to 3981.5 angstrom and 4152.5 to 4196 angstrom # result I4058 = -0.14 mag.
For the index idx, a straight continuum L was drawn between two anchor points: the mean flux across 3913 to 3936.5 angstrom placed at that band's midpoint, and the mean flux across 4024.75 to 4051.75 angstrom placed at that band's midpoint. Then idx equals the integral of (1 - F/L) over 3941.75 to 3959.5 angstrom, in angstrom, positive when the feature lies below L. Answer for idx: 1.1 angstrom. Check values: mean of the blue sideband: 2.86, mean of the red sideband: 3.43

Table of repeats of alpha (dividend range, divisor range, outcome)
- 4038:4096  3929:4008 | 1.20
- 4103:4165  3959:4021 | 1.12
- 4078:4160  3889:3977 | 1.21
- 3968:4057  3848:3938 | 1.17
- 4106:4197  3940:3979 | 1.33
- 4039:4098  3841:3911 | 1.21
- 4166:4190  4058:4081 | 1.07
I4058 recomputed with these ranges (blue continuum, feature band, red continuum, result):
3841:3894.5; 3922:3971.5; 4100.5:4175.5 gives 0.121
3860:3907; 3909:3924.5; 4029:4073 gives -0.078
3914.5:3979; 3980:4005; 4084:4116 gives -0.156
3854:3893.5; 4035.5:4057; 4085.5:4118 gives -0.202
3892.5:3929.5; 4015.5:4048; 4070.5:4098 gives -0.158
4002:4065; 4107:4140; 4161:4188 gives 0.094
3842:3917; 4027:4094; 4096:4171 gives -0.083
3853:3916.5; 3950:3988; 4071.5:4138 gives 0.117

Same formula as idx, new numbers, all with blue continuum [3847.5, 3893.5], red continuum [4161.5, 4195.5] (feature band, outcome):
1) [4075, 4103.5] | 2.15 angstrom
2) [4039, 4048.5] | -1.22 angstrom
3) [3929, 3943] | 2.34 angstrom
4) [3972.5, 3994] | 1.14 angstrom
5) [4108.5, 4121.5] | 1.10 angstrom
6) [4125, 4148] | 0.45 angstrom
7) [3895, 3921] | -0.38 angstrom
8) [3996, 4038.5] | -4.01 angstrom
